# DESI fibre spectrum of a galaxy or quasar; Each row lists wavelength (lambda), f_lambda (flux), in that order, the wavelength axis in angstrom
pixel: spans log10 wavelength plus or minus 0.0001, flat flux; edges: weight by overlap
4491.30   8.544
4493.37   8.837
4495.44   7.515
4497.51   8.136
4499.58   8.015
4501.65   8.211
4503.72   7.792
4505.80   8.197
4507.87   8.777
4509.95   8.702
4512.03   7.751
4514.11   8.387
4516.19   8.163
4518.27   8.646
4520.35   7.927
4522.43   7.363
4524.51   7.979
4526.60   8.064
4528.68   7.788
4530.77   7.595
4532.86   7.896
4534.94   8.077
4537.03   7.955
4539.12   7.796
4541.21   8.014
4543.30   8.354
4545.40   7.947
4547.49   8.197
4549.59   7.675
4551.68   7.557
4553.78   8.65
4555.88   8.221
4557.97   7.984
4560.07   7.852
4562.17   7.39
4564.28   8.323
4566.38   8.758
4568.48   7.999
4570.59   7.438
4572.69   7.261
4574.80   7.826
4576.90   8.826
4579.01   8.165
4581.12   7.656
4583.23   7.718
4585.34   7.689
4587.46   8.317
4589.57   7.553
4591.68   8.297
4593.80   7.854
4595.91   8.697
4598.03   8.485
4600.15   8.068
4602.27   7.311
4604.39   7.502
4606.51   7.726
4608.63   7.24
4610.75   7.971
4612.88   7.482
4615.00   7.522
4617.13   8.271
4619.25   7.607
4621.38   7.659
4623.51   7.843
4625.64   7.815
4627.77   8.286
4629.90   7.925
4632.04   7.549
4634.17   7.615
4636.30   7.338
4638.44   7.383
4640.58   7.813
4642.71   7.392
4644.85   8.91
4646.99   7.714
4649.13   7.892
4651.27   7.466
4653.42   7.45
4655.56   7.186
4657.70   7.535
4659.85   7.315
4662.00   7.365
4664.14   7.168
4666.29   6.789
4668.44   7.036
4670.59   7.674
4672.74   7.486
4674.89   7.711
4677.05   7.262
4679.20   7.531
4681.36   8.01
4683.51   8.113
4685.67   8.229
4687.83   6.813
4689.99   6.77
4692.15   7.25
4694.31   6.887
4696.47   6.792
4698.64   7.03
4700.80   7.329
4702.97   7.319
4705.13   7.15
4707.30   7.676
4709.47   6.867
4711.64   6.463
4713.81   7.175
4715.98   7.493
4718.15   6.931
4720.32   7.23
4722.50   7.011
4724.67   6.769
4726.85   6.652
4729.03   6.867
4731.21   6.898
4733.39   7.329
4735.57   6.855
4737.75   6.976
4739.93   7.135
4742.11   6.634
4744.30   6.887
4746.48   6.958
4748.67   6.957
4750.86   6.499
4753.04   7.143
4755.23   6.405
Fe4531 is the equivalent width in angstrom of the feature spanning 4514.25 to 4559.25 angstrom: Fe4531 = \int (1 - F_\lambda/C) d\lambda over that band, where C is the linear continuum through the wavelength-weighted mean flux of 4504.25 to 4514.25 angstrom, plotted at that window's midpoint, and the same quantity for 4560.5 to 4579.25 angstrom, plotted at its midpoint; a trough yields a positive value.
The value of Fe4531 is 0.9 angstrom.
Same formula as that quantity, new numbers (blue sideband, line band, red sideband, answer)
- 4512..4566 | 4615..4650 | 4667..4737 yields -1.2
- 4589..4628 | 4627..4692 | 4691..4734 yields -0.8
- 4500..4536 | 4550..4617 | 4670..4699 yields -0.9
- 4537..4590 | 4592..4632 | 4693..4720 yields -0.9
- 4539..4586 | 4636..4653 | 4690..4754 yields -0.6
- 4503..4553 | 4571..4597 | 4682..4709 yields -0.7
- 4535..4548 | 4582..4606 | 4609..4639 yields -0.3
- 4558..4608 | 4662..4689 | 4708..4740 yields -0.6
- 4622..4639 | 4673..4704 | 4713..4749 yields -0.3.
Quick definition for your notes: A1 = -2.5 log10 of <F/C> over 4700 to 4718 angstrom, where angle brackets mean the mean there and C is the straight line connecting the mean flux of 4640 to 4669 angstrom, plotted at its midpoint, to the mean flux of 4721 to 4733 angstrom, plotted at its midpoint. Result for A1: -0.02 mag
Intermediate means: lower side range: 7.51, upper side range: 6.88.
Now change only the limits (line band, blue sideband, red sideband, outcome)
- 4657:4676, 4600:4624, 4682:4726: 0.01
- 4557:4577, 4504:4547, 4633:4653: 0.00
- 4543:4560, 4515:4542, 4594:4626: -0.02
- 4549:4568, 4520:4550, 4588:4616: -0.02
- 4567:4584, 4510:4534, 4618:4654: 0.00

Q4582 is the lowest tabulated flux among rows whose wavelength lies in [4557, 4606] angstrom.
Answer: 7.261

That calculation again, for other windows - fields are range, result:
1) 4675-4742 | 6.463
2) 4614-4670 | 6.789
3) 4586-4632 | 7.24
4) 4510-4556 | 7.363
